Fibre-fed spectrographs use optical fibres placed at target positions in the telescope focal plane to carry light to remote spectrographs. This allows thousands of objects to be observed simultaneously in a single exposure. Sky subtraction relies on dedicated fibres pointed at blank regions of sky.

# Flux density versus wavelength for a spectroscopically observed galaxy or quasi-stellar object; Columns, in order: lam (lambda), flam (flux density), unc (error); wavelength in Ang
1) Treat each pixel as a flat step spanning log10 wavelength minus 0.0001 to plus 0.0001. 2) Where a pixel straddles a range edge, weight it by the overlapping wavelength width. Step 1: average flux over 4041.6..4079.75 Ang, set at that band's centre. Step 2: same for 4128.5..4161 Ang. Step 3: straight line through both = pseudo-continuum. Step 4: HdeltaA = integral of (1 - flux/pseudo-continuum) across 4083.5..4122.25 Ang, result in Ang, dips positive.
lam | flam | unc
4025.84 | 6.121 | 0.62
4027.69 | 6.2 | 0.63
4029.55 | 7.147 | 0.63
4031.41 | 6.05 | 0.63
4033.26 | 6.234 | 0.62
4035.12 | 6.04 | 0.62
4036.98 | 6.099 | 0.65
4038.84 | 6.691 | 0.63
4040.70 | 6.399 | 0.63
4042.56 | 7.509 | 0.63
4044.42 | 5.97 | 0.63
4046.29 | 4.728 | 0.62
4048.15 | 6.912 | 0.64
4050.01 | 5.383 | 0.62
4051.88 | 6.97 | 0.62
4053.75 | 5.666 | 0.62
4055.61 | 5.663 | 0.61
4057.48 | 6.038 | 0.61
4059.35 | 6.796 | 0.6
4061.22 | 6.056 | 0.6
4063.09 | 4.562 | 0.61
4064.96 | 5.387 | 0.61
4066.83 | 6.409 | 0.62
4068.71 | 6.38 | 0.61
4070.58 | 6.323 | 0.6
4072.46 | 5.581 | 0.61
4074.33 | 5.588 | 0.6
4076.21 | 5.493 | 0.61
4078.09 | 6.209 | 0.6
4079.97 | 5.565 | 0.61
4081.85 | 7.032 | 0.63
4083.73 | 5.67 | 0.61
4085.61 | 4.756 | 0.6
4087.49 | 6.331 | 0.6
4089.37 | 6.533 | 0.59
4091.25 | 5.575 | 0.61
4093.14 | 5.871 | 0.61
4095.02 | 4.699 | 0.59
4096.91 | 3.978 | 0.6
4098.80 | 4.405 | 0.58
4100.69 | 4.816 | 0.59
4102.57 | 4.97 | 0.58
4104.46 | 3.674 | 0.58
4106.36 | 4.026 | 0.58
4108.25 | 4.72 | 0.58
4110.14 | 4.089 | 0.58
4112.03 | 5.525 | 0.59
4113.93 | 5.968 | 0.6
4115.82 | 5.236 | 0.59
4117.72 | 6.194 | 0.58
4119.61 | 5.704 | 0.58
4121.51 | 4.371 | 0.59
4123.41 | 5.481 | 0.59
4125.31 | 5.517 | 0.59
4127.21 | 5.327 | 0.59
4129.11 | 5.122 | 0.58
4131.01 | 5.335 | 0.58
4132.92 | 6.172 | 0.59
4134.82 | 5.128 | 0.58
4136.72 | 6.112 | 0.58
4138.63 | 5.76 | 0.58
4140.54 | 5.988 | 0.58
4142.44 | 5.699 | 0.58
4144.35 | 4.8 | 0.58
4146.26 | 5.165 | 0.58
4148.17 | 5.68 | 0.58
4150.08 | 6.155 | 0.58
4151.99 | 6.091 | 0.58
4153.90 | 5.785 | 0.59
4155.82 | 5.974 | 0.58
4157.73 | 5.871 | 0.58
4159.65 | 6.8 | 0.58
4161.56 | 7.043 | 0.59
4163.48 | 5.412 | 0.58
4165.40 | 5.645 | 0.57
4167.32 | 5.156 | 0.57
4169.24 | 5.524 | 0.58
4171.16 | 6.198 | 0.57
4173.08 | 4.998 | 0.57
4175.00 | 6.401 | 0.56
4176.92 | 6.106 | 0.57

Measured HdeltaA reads 5.12 Ang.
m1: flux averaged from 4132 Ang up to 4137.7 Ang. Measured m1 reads 5.81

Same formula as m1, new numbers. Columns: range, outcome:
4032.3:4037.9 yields 6.13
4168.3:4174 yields 5.58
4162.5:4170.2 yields 5.43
